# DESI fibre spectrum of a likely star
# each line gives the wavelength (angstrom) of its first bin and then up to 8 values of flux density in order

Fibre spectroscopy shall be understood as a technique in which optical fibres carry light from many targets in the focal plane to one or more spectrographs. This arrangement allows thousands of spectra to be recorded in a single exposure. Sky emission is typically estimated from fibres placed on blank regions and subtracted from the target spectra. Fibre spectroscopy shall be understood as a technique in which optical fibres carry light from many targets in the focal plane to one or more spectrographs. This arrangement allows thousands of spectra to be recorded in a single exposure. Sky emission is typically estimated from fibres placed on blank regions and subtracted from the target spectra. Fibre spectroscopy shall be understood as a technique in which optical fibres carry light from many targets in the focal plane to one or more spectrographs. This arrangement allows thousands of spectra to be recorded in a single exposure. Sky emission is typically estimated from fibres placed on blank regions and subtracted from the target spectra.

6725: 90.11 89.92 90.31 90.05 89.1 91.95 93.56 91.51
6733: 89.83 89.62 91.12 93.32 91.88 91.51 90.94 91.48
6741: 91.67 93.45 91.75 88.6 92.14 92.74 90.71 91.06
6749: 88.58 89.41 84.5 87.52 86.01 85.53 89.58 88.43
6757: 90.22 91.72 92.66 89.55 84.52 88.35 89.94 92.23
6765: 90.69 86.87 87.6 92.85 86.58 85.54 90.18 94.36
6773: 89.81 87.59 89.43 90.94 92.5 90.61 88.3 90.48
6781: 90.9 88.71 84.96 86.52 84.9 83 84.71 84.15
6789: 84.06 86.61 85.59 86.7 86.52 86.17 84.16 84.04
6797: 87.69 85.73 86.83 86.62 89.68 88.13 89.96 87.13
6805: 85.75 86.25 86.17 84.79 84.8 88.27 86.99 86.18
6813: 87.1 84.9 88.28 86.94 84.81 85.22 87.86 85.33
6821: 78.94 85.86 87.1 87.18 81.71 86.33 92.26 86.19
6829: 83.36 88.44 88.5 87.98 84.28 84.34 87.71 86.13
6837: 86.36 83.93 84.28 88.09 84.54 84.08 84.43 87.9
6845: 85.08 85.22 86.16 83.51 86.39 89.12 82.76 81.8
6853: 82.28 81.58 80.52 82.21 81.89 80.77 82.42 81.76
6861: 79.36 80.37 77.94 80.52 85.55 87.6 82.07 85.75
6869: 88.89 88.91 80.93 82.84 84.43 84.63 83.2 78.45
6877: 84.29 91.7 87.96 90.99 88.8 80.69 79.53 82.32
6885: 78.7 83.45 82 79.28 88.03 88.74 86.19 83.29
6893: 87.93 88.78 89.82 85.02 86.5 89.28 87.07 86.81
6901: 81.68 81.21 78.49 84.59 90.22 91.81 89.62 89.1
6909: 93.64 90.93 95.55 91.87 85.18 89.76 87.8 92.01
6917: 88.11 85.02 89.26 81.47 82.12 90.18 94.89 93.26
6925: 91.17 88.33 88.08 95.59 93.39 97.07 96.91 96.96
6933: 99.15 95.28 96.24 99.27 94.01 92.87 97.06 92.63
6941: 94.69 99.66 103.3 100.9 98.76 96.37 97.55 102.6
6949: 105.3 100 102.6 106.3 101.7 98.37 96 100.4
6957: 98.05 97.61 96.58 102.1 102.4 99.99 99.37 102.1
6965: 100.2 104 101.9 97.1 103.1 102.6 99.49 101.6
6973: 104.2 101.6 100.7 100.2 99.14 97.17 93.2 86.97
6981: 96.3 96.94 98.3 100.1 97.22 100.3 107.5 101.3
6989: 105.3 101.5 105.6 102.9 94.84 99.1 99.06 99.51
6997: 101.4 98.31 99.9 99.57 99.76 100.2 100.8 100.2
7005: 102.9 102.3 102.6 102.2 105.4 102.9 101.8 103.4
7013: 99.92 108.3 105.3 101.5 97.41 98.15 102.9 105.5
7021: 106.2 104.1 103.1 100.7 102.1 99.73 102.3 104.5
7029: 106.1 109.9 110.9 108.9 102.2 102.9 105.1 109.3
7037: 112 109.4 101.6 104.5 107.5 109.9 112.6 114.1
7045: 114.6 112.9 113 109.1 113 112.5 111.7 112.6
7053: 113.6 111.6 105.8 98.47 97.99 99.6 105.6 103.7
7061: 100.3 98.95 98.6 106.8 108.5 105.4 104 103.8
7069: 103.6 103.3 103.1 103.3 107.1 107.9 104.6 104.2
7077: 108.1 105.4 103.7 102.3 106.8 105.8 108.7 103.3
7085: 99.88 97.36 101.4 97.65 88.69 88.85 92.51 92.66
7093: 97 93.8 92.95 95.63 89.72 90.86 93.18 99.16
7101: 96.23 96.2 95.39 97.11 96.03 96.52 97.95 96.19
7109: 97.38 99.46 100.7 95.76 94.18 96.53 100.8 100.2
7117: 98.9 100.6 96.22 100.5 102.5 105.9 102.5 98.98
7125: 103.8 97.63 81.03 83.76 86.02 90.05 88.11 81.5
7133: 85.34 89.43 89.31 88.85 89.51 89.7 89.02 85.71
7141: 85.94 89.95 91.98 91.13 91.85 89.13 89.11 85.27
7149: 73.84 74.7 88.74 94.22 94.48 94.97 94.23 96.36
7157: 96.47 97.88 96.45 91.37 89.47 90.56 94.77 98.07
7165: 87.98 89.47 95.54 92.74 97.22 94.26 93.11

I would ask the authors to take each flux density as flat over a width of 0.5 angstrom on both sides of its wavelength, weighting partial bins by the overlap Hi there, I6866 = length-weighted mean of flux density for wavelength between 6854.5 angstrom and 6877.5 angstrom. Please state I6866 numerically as 82.8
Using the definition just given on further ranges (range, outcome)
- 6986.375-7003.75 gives 101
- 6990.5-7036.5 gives 103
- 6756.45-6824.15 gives 87.4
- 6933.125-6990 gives 99.4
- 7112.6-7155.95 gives 91.8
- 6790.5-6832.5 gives 86.4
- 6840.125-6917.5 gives 85.3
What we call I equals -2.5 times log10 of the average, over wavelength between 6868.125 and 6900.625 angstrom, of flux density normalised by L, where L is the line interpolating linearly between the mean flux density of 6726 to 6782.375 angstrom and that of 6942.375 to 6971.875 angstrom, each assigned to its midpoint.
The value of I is 0.14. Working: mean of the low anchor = 90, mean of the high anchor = 101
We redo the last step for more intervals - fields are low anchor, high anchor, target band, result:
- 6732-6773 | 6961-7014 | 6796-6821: 0.072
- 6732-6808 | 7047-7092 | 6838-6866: 0.115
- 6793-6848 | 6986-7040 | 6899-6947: 0.039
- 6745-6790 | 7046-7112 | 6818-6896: 0.094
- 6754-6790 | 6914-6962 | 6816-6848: 0.066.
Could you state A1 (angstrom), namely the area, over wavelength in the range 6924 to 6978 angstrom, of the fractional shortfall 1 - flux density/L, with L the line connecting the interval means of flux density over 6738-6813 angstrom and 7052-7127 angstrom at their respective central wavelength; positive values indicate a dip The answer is -2.1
